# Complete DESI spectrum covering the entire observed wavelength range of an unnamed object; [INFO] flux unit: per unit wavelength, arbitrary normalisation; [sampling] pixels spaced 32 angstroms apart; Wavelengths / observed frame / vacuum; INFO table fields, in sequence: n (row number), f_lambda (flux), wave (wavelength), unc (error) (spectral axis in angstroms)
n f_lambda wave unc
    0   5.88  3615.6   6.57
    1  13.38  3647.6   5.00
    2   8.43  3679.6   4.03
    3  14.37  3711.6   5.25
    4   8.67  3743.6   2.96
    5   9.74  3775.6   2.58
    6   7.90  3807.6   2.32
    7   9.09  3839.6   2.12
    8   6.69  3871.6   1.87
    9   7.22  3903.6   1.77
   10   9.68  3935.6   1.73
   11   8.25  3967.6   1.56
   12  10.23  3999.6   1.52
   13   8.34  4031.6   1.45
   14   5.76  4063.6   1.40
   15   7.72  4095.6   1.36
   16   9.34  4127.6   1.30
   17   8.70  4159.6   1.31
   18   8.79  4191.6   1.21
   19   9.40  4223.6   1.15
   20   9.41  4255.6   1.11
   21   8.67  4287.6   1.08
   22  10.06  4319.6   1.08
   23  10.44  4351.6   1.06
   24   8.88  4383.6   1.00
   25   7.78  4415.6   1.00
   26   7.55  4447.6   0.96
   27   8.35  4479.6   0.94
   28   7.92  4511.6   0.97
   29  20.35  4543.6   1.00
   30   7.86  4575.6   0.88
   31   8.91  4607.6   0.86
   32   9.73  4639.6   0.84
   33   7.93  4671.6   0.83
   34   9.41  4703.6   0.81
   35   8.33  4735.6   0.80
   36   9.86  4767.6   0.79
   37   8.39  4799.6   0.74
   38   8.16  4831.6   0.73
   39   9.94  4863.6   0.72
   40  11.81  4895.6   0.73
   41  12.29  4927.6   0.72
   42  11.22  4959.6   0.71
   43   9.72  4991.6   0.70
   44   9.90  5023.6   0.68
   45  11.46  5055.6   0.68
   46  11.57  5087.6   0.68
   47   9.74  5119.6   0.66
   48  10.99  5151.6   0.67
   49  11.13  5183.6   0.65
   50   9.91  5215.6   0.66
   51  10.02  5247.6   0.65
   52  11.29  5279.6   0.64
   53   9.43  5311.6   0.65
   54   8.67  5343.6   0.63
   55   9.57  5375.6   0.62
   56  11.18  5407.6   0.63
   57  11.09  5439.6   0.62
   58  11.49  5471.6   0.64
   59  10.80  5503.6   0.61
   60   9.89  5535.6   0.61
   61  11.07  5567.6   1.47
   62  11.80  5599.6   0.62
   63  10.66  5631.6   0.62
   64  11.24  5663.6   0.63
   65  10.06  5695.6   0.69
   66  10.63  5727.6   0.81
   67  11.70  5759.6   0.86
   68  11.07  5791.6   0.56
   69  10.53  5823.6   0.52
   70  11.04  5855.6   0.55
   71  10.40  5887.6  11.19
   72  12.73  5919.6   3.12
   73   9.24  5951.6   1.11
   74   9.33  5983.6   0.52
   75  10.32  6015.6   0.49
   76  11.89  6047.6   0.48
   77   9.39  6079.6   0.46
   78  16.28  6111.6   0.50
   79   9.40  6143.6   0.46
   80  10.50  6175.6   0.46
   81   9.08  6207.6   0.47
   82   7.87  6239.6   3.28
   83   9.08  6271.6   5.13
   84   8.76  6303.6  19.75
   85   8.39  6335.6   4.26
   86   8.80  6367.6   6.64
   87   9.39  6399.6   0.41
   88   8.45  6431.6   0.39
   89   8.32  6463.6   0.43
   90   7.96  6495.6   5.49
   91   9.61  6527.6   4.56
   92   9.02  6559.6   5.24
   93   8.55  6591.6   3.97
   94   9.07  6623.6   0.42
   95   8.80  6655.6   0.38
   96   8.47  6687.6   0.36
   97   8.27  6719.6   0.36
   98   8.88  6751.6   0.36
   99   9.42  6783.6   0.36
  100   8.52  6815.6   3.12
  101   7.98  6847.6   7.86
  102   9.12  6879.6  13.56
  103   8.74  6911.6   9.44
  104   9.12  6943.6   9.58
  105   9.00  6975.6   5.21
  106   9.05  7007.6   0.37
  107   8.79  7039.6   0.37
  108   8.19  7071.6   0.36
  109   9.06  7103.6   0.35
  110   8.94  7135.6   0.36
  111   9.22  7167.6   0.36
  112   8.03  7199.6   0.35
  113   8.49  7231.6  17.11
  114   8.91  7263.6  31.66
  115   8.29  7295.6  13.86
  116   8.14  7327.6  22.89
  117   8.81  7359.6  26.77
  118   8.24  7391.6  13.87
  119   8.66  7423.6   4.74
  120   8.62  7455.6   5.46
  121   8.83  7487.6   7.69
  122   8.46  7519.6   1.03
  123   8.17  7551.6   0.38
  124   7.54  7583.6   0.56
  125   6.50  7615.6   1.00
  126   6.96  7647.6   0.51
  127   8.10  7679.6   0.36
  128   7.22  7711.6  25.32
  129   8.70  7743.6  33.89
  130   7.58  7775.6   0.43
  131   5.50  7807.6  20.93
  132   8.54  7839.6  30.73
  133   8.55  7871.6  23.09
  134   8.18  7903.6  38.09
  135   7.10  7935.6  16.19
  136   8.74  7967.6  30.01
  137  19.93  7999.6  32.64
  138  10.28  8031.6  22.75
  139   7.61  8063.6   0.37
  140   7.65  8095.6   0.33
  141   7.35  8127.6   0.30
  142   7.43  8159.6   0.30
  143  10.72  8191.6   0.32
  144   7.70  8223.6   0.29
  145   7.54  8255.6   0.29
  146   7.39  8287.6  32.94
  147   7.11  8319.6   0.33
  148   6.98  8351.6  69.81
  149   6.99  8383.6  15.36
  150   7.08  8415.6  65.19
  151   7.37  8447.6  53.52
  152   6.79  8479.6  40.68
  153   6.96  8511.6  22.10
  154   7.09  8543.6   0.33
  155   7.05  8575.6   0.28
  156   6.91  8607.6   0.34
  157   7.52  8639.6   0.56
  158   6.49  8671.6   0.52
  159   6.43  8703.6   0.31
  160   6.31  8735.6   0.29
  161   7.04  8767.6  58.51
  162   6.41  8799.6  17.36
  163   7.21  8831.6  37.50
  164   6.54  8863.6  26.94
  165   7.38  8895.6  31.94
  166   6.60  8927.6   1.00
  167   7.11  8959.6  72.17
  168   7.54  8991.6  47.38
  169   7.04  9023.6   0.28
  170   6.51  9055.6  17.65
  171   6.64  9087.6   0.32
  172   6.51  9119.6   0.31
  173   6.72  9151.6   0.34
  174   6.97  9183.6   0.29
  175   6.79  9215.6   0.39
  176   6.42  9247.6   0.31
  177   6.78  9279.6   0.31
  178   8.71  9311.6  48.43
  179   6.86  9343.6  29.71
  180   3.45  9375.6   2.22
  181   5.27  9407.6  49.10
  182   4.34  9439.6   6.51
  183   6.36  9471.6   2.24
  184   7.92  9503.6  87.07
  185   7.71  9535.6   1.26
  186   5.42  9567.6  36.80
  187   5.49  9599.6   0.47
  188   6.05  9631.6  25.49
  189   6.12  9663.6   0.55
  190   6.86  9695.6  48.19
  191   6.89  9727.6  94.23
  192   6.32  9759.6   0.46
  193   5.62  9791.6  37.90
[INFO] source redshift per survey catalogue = 0.219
